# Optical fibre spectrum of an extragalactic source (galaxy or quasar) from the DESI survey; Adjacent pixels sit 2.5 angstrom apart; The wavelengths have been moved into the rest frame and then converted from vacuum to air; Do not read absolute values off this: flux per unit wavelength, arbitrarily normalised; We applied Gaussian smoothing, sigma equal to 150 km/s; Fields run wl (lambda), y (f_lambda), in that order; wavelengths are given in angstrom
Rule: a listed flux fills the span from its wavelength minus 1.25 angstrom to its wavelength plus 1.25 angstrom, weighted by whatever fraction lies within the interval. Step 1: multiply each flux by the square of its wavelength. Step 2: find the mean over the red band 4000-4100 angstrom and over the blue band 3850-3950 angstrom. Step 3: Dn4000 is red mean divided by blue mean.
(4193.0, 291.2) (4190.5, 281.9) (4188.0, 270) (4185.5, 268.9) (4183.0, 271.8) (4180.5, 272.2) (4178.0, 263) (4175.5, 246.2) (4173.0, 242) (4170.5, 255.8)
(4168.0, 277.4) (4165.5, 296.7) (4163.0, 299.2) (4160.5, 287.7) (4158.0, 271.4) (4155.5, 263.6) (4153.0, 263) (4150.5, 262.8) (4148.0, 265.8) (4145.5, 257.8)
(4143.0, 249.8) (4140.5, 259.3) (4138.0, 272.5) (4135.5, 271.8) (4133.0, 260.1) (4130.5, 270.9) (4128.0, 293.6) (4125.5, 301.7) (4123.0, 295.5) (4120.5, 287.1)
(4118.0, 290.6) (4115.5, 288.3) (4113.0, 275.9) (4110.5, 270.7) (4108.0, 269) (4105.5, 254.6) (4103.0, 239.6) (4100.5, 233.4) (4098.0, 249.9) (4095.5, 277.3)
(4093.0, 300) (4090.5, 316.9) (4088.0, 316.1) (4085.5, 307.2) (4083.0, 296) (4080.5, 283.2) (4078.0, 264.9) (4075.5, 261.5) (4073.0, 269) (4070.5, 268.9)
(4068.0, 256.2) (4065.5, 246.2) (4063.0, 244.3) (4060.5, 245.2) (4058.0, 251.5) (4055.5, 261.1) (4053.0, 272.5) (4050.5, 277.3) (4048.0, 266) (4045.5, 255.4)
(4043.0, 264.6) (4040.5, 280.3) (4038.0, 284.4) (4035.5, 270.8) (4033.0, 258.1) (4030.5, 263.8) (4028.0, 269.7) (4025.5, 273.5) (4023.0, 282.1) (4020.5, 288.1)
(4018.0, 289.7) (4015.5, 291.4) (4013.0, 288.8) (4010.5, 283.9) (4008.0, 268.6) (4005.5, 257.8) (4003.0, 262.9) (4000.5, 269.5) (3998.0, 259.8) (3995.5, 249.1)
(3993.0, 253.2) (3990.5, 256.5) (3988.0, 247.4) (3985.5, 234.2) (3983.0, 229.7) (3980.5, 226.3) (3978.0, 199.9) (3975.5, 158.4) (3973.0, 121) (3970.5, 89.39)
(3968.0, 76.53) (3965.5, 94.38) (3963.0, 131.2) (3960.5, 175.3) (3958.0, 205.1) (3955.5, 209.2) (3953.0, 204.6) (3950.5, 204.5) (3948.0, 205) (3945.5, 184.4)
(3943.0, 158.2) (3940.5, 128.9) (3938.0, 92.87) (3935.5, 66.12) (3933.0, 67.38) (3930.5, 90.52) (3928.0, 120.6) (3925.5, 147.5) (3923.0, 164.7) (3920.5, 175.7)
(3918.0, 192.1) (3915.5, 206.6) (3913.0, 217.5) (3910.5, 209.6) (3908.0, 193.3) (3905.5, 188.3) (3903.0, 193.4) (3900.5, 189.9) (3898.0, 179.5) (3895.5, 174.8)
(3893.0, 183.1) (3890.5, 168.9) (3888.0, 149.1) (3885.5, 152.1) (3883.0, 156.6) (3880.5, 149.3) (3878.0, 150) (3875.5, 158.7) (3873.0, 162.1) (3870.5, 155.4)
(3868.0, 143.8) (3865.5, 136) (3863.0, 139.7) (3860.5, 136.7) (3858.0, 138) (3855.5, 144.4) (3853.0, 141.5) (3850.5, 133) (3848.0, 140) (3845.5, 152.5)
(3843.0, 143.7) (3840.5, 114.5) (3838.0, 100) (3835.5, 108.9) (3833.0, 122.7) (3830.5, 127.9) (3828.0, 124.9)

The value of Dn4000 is 1.88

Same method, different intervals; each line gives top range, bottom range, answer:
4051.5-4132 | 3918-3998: 1.73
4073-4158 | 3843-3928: 1.88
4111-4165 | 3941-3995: 1.63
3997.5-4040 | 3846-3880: 2.05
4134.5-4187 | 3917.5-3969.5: 2.03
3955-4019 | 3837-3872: 1.69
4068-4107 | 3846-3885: 2.11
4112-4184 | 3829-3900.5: 2.15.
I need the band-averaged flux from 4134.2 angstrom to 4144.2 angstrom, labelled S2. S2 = 263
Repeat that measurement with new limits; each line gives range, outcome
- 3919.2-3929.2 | 152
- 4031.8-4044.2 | 272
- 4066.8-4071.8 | 263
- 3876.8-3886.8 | 152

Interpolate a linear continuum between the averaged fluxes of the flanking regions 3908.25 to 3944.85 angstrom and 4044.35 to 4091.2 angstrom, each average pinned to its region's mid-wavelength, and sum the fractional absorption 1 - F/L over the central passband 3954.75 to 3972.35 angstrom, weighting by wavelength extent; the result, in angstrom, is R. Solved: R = 4.0 angstrom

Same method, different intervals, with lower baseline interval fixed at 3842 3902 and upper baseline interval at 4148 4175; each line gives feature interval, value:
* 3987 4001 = -3.61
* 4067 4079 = -1.49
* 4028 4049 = -4.47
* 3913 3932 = 1.51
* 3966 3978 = 4.63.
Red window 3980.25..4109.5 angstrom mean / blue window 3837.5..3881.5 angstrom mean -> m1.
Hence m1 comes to 1.9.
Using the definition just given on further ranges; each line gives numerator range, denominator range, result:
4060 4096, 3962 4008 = 1.37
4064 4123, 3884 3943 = 1.73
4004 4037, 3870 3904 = 1.66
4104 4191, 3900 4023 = 1.39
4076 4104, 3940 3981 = 1.72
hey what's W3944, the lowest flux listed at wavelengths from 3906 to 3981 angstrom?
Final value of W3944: 66.12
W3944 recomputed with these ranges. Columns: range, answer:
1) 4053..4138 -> 233.4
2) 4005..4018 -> 257.8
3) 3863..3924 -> 136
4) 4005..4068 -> 244.3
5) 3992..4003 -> 249.1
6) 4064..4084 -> 246.2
